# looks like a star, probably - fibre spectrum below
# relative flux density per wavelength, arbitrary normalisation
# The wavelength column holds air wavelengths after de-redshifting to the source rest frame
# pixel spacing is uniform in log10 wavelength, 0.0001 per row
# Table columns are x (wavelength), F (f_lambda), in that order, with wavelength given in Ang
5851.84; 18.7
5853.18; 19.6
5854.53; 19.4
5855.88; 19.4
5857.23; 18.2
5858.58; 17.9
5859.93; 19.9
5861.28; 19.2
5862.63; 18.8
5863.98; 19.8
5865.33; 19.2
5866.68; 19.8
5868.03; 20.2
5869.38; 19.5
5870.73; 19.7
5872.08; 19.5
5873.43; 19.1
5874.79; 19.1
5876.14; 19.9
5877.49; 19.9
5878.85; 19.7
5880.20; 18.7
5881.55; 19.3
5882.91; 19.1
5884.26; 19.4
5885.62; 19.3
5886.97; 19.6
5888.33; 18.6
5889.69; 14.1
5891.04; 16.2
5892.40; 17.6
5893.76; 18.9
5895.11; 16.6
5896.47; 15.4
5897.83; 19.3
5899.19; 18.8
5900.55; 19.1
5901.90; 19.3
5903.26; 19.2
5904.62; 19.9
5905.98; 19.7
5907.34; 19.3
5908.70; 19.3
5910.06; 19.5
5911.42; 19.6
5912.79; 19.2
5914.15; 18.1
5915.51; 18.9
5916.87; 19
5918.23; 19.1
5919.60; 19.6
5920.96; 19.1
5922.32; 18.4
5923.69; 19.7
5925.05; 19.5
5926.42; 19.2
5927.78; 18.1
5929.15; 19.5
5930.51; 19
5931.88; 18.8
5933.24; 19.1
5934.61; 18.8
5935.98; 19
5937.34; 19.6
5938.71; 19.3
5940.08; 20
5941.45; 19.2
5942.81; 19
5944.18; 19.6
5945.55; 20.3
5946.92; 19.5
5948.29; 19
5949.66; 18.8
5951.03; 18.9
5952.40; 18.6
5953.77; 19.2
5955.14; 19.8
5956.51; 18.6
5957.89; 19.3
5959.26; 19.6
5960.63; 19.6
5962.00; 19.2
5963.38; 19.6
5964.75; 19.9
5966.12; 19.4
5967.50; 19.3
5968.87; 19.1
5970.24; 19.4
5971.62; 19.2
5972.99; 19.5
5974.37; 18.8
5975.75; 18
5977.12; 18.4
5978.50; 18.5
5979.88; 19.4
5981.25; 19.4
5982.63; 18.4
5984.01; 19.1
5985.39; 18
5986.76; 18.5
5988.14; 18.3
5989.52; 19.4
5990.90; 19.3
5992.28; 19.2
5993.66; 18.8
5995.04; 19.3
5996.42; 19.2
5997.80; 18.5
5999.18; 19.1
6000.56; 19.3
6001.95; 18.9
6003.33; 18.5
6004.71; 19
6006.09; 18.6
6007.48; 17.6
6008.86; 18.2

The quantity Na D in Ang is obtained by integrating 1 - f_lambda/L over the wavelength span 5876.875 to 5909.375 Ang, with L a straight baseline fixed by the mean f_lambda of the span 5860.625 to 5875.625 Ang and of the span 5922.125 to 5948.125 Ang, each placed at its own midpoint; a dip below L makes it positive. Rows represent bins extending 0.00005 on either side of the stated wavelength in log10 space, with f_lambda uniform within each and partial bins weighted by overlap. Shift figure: 1.3 Ang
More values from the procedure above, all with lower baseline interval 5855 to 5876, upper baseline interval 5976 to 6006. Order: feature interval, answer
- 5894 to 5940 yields 0.3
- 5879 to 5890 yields 0.3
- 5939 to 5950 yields -0.2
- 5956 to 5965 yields -0.2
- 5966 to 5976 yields -0.1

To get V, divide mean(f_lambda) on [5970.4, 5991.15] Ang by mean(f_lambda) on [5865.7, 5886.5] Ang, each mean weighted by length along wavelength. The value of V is 1.0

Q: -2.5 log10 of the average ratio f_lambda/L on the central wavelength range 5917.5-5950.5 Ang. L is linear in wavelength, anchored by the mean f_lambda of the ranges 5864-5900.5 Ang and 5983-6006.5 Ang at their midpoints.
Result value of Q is -0.02 mag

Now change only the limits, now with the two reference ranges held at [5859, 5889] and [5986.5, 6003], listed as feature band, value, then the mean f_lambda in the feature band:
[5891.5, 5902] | 0.076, 18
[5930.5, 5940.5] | 0.000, 19.2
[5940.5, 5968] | -0.011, 19.3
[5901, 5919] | 0.002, 19.2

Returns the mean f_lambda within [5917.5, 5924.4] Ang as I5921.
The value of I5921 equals 19.2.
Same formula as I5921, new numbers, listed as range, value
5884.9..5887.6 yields 19.4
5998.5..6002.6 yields 19.1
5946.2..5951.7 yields 19.1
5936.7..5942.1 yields 19.5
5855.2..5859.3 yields 18.5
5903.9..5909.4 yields 19.5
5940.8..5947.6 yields 19.5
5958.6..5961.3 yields 19.6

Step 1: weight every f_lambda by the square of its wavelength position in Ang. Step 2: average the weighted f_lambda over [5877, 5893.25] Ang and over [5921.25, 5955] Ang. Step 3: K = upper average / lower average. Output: 1.06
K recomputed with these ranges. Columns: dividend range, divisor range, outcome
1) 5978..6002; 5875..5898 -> 1.07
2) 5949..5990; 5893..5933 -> 1.02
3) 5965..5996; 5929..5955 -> 1.00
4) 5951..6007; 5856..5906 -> 1.04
